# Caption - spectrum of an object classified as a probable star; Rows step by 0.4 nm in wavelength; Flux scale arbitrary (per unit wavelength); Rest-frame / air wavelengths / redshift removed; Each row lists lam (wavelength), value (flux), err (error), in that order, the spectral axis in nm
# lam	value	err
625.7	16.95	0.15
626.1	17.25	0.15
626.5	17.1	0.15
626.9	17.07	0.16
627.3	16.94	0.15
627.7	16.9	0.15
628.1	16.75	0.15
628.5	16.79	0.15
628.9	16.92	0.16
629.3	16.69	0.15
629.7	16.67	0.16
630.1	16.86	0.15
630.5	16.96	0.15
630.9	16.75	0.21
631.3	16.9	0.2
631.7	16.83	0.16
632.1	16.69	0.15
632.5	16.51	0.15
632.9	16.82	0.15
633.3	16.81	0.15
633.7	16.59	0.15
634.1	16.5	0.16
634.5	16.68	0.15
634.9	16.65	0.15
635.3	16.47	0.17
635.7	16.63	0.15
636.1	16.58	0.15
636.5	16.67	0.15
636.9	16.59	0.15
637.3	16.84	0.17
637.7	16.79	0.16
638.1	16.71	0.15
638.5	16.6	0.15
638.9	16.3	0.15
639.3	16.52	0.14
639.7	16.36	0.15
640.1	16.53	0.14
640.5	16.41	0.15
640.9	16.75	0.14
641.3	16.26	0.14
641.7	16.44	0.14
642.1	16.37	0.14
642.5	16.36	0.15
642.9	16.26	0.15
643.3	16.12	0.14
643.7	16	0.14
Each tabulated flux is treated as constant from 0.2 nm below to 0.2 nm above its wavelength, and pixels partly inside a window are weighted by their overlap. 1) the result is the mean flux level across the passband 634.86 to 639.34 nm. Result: 16.6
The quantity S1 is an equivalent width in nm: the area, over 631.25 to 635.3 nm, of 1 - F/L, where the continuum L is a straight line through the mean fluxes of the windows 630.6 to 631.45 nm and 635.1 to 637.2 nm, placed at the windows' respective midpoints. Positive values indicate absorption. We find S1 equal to 0.013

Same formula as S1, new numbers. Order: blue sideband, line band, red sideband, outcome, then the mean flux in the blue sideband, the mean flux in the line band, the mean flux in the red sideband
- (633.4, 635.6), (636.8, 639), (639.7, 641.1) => -0.01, 16.6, 16.7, 16.5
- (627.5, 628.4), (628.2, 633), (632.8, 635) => -0.01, 16.8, 16.8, 16.7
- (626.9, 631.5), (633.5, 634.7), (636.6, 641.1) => 0.01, 16.8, 16.6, 16.6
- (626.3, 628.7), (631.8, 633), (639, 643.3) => 0.00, 16.9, 16.7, 16.4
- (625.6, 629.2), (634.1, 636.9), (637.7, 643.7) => 0.00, 17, 16.6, 16.4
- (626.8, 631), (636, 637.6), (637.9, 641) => -0.01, 16.8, 16.7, 16.5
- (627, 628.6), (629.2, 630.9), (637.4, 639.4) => 0.00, 16.9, 16.8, 16.6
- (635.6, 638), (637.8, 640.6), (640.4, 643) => 0.01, 16.7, 16.5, 16.4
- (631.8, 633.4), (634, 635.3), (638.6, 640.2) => 0.00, 16.7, 16.6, 16.4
